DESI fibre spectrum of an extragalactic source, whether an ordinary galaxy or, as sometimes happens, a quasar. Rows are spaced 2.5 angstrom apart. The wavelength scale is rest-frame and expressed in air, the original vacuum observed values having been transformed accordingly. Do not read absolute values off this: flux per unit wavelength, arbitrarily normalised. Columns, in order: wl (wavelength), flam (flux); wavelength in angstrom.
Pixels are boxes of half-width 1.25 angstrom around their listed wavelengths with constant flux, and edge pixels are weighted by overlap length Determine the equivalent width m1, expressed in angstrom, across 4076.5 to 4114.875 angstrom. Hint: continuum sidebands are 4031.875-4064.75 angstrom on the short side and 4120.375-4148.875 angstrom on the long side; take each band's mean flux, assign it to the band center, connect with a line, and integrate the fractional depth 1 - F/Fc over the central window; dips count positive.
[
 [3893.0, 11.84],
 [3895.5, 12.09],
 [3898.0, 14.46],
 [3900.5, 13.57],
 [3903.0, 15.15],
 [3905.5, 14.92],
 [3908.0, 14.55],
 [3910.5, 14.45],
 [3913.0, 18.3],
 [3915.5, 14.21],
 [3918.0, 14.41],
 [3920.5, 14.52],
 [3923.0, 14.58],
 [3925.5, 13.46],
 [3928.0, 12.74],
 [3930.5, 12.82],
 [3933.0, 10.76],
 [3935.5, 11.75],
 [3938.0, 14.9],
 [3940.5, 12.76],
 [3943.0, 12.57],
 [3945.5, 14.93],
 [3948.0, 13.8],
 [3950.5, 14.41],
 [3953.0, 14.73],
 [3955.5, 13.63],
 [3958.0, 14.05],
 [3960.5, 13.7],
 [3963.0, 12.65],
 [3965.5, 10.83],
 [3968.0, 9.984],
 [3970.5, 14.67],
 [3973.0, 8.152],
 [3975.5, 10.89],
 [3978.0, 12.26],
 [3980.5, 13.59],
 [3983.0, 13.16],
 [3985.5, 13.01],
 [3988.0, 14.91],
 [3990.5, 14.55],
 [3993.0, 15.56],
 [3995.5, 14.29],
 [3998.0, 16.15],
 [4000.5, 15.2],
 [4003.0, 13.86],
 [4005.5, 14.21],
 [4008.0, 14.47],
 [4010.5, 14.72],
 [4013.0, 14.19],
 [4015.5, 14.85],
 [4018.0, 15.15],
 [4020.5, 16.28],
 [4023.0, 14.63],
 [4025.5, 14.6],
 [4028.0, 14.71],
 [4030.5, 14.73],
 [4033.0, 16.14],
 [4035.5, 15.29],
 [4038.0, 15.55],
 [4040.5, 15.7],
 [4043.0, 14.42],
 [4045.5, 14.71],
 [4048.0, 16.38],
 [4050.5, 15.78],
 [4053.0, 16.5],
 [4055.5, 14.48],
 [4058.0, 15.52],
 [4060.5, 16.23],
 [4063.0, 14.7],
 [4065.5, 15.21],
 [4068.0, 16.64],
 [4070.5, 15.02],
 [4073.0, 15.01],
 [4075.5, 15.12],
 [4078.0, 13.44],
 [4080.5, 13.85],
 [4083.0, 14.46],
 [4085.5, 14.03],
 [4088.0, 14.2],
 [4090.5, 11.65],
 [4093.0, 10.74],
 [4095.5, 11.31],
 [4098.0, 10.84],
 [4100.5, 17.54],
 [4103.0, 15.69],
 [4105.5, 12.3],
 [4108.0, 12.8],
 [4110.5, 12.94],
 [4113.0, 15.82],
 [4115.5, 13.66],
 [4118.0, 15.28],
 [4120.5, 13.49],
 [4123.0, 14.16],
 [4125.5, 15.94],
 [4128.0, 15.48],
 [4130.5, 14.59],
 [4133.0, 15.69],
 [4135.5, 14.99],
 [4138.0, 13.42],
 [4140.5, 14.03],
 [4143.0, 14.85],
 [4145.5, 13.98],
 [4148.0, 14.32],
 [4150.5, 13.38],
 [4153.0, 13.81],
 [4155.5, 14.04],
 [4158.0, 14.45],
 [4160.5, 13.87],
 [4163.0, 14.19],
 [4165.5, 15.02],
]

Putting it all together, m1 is 4.0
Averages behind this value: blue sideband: 15.5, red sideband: 14.6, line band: 13.5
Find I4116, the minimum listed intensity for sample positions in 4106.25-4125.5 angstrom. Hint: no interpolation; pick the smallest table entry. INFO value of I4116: 12.8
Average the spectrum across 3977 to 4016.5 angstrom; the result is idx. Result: 14.3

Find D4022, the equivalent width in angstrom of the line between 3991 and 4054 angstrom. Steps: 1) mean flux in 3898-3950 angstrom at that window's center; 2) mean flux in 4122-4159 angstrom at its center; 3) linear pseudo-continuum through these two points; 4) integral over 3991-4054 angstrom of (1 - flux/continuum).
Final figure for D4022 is -4.0 angstrom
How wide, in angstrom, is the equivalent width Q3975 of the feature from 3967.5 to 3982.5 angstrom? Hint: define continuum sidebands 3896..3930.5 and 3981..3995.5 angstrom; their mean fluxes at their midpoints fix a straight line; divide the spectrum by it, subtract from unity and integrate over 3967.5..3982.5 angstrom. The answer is 2.6 angstrom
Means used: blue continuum 14.4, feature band 11.7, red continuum 14.2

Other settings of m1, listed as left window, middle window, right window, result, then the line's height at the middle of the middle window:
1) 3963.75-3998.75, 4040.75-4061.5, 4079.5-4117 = -3.51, 13.3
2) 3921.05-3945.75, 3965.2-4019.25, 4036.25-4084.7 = 1.76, 14.1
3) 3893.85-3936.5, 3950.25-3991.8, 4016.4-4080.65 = 4.63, 14.5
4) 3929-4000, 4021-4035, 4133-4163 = -1.55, 13.5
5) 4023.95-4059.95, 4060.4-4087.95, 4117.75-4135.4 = 0.70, 15.2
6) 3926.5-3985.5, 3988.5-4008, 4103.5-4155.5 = -2.48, 13.1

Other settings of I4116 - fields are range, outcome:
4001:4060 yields 13.86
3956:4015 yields 8.152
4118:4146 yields 13.42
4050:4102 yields 10.74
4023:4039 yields 14.6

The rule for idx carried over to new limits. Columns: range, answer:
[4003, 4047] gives 14.9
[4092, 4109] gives 13.1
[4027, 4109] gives 14.6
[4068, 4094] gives 13.9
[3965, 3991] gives 12.3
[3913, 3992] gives 13.2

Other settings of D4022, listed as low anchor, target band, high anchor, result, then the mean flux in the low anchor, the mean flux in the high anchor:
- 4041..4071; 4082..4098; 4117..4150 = 2.7 angstrom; 15.5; 14.6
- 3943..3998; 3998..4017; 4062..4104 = -1.5 angstrom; 13.3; 14.1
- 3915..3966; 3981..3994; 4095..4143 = -0.5 angstrom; 13.5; 14.3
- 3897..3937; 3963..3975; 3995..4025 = 2.8 angstrom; 14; 14.8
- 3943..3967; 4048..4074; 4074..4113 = -4.0 angstrom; 13.5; 13.5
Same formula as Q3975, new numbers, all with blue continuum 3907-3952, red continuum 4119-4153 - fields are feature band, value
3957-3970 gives 1.52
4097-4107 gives 0.16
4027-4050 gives -1.82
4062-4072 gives -0.79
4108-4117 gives 0.26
